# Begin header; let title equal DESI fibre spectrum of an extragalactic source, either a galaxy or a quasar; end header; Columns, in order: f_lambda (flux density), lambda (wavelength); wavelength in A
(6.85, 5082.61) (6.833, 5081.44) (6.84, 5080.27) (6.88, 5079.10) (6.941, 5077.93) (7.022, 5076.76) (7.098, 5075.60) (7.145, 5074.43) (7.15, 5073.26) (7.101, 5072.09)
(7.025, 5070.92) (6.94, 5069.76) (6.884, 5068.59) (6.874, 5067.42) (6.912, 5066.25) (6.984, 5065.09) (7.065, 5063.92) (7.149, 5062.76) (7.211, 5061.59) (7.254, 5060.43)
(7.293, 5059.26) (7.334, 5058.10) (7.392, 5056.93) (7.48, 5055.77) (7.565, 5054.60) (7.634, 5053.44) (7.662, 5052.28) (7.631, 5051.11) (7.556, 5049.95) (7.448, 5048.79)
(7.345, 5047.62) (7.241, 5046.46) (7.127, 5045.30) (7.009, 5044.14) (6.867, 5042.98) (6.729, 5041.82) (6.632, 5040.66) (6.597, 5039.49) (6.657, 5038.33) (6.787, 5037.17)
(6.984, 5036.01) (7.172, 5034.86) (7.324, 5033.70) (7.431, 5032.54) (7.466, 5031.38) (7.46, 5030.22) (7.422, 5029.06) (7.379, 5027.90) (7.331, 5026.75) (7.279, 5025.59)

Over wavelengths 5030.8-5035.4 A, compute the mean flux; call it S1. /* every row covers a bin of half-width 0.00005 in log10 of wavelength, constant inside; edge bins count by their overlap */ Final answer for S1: 7.34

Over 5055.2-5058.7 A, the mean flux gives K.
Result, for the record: 7.41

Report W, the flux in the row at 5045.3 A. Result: 7.127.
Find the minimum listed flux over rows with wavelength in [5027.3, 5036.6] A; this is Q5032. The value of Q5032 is 6.984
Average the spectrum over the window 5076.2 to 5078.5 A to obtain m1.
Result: 6.98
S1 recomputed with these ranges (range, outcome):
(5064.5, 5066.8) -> 6.96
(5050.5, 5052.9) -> 7.64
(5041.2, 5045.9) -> 6.94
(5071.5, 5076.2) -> 7.13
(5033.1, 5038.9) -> 7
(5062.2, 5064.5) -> 7.12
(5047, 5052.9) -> 7.52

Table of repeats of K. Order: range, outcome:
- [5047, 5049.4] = 7.39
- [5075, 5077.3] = 7.08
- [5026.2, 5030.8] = 7.4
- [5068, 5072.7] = 6.98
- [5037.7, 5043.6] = 6.69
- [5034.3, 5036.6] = 7.1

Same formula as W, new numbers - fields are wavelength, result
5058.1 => 7.334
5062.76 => 7.149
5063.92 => 7.065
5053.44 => 7.634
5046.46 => 7.241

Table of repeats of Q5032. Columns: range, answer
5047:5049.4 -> 7.345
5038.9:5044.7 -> 6.597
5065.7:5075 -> 6.874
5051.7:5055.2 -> 7.565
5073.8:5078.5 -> 6.941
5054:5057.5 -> 7.392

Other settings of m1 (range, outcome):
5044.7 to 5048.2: 7.25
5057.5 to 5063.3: 7.24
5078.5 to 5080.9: 6.86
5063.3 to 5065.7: 7.05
